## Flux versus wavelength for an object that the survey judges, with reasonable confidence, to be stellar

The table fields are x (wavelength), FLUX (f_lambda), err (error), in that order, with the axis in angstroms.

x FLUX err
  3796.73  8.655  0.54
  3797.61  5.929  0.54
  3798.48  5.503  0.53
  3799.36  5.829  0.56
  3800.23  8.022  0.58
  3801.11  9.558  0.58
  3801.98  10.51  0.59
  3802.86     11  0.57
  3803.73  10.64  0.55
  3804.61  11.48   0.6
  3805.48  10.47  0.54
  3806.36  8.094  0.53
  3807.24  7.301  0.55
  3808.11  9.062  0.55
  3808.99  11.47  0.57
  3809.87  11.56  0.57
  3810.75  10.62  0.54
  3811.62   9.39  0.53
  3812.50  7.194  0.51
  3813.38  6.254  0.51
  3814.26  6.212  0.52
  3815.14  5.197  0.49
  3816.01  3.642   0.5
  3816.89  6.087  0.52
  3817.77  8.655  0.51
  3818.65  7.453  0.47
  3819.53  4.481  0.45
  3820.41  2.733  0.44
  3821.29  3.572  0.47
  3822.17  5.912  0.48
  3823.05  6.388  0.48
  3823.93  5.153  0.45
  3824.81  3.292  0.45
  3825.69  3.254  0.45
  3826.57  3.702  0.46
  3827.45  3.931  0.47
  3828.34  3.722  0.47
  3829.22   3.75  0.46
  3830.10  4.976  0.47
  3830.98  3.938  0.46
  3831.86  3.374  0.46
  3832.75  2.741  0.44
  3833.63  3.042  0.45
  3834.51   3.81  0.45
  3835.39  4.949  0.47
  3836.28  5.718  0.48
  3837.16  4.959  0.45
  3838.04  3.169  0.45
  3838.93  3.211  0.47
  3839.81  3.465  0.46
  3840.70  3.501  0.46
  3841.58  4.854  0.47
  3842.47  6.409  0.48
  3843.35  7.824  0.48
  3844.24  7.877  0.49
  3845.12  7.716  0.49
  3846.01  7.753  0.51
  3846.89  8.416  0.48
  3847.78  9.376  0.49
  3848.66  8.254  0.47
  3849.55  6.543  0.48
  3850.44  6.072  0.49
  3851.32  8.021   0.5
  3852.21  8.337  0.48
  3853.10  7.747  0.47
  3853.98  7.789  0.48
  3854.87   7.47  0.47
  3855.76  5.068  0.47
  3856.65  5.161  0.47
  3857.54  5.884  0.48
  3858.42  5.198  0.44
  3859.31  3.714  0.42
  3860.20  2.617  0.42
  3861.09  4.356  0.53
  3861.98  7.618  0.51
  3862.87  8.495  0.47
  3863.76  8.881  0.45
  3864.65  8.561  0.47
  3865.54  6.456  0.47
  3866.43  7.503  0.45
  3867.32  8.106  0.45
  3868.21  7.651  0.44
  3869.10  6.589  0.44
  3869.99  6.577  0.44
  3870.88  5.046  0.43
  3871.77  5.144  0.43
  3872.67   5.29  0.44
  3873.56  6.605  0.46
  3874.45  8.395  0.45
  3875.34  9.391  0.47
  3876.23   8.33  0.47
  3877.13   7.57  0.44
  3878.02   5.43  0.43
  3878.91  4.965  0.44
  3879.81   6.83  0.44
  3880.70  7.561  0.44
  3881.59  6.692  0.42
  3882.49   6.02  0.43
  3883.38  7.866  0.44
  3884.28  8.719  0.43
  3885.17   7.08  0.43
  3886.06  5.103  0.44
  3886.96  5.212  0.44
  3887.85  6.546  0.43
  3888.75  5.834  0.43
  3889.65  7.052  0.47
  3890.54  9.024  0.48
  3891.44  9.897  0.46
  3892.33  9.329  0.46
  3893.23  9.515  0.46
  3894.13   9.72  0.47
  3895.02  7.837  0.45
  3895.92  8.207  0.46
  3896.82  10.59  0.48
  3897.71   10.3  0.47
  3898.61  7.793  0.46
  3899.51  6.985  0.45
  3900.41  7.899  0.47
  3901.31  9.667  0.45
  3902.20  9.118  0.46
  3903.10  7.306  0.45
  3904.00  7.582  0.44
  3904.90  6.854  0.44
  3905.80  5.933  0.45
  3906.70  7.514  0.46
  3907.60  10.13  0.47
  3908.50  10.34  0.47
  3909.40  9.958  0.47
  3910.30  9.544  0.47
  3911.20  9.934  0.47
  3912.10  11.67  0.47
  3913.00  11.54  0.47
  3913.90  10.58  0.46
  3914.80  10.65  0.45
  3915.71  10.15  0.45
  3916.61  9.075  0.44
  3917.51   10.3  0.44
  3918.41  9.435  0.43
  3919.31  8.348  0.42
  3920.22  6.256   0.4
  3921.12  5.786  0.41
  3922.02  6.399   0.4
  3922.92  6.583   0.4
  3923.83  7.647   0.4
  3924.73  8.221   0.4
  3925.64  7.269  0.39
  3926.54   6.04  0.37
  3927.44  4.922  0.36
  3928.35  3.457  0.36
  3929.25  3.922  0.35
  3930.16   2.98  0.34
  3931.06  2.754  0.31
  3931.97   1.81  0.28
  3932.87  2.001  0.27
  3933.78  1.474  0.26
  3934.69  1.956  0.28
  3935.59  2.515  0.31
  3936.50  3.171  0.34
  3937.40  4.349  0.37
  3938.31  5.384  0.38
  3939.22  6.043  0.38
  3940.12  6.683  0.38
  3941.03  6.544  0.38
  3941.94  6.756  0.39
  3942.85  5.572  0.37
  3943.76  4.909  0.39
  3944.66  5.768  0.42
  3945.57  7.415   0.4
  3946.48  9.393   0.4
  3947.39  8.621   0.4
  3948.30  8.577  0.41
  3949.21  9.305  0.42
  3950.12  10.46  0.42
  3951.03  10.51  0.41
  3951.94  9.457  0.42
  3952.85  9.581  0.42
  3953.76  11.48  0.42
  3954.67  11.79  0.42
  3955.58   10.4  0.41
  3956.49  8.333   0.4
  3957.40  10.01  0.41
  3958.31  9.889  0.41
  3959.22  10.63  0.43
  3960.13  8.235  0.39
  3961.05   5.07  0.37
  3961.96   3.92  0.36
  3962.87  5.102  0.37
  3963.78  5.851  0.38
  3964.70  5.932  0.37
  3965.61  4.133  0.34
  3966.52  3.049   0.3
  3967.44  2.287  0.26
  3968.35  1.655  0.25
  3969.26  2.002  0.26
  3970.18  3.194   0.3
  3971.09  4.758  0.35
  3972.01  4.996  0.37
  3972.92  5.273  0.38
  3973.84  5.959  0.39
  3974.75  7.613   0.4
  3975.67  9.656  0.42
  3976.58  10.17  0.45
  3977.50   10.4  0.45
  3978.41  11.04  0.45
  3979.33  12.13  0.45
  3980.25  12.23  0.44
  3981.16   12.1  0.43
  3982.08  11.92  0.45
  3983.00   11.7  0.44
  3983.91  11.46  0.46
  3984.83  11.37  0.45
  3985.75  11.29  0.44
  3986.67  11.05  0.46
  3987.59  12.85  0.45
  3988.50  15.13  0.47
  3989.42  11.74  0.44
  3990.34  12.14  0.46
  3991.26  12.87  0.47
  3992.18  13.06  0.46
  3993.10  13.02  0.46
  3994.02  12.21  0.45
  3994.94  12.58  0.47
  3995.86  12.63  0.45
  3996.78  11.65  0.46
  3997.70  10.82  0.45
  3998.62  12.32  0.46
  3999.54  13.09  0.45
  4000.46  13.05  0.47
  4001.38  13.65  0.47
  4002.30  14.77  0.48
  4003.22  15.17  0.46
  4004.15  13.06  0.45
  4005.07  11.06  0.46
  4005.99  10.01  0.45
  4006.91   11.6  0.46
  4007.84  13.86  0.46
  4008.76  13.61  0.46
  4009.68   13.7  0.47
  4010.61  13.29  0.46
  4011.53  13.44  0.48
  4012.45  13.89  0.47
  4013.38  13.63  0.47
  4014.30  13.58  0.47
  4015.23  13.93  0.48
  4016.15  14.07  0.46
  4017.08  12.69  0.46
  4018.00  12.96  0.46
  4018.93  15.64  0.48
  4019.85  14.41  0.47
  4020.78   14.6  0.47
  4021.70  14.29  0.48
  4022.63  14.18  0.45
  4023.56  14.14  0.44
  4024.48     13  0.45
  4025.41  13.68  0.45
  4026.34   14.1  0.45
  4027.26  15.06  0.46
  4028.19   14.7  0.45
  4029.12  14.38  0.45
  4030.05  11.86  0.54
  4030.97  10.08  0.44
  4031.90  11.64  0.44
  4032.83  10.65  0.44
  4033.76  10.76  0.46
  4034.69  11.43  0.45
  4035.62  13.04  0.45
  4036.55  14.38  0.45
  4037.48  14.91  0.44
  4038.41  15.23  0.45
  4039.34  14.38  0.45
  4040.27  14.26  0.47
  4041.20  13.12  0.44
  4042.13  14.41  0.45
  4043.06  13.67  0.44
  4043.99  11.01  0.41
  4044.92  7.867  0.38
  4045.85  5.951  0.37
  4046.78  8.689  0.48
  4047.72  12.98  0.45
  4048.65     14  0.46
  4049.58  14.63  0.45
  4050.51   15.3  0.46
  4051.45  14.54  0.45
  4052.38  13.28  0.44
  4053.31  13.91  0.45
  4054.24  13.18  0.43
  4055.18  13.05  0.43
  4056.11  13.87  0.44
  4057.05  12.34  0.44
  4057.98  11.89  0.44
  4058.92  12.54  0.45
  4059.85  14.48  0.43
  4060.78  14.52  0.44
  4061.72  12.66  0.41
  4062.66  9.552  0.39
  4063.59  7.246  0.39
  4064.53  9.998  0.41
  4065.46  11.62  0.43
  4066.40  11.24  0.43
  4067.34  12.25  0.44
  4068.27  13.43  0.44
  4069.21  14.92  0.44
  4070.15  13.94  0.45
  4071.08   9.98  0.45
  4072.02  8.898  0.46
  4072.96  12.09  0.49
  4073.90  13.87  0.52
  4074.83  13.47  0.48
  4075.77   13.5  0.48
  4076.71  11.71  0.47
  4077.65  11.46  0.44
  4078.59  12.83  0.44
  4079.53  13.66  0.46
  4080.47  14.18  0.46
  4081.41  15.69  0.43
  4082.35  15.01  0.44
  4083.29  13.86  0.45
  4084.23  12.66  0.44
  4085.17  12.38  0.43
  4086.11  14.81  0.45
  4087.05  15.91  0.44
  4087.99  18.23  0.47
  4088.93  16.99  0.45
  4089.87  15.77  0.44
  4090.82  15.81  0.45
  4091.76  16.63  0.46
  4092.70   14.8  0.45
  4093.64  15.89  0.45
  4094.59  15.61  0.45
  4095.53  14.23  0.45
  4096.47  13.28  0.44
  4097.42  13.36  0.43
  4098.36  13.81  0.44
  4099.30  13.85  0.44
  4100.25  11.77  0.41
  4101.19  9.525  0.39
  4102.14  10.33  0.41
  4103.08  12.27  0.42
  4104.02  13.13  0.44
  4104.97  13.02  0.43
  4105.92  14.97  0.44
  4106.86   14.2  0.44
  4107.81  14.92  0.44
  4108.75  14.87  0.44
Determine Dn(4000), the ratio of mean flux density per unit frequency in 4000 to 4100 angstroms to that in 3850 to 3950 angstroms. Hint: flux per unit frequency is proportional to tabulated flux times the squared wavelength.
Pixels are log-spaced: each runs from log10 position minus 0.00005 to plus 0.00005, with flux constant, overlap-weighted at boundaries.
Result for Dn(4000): 2.03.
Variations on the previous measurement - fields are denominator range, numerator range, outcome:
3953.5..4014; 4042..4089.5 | 1.31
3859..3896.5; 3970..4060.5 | 1.87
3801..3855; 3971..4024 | 2.06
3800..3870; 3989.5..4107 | 2.26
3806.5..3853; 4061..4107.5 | 2.54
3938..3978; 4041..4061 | 1.87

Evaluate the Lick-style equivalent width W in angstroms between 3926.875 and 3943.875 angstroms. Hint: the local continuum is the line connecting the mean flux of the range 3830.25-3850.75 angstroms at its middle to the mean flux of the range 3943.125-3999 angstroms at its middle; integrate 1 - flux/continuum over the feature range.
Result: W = 8.5 angstroms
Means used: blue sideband 5.51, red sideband 9.09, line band 4.06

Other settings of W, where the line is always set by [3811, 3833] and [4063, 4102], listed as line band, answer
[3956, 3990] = 5.9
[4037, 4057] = -1.2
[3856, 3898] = -1.5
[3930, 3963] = 8.5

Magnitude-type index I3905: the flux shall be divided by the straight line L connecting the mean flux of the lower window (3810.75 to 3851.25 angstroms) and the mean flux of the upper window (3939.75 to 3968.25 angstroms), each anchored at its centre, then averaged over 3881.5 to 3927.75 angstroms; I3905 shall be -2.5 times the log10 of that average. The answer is -0.23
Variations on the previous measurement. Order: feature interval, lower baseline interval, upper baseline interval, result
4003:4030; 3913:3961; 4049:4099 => -0.248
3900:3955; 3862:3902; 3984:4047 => 0.258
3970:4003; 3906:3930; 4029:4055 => -0.041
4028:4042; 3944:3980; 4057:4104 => -0.175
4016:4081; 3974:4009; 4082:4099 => 0.072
